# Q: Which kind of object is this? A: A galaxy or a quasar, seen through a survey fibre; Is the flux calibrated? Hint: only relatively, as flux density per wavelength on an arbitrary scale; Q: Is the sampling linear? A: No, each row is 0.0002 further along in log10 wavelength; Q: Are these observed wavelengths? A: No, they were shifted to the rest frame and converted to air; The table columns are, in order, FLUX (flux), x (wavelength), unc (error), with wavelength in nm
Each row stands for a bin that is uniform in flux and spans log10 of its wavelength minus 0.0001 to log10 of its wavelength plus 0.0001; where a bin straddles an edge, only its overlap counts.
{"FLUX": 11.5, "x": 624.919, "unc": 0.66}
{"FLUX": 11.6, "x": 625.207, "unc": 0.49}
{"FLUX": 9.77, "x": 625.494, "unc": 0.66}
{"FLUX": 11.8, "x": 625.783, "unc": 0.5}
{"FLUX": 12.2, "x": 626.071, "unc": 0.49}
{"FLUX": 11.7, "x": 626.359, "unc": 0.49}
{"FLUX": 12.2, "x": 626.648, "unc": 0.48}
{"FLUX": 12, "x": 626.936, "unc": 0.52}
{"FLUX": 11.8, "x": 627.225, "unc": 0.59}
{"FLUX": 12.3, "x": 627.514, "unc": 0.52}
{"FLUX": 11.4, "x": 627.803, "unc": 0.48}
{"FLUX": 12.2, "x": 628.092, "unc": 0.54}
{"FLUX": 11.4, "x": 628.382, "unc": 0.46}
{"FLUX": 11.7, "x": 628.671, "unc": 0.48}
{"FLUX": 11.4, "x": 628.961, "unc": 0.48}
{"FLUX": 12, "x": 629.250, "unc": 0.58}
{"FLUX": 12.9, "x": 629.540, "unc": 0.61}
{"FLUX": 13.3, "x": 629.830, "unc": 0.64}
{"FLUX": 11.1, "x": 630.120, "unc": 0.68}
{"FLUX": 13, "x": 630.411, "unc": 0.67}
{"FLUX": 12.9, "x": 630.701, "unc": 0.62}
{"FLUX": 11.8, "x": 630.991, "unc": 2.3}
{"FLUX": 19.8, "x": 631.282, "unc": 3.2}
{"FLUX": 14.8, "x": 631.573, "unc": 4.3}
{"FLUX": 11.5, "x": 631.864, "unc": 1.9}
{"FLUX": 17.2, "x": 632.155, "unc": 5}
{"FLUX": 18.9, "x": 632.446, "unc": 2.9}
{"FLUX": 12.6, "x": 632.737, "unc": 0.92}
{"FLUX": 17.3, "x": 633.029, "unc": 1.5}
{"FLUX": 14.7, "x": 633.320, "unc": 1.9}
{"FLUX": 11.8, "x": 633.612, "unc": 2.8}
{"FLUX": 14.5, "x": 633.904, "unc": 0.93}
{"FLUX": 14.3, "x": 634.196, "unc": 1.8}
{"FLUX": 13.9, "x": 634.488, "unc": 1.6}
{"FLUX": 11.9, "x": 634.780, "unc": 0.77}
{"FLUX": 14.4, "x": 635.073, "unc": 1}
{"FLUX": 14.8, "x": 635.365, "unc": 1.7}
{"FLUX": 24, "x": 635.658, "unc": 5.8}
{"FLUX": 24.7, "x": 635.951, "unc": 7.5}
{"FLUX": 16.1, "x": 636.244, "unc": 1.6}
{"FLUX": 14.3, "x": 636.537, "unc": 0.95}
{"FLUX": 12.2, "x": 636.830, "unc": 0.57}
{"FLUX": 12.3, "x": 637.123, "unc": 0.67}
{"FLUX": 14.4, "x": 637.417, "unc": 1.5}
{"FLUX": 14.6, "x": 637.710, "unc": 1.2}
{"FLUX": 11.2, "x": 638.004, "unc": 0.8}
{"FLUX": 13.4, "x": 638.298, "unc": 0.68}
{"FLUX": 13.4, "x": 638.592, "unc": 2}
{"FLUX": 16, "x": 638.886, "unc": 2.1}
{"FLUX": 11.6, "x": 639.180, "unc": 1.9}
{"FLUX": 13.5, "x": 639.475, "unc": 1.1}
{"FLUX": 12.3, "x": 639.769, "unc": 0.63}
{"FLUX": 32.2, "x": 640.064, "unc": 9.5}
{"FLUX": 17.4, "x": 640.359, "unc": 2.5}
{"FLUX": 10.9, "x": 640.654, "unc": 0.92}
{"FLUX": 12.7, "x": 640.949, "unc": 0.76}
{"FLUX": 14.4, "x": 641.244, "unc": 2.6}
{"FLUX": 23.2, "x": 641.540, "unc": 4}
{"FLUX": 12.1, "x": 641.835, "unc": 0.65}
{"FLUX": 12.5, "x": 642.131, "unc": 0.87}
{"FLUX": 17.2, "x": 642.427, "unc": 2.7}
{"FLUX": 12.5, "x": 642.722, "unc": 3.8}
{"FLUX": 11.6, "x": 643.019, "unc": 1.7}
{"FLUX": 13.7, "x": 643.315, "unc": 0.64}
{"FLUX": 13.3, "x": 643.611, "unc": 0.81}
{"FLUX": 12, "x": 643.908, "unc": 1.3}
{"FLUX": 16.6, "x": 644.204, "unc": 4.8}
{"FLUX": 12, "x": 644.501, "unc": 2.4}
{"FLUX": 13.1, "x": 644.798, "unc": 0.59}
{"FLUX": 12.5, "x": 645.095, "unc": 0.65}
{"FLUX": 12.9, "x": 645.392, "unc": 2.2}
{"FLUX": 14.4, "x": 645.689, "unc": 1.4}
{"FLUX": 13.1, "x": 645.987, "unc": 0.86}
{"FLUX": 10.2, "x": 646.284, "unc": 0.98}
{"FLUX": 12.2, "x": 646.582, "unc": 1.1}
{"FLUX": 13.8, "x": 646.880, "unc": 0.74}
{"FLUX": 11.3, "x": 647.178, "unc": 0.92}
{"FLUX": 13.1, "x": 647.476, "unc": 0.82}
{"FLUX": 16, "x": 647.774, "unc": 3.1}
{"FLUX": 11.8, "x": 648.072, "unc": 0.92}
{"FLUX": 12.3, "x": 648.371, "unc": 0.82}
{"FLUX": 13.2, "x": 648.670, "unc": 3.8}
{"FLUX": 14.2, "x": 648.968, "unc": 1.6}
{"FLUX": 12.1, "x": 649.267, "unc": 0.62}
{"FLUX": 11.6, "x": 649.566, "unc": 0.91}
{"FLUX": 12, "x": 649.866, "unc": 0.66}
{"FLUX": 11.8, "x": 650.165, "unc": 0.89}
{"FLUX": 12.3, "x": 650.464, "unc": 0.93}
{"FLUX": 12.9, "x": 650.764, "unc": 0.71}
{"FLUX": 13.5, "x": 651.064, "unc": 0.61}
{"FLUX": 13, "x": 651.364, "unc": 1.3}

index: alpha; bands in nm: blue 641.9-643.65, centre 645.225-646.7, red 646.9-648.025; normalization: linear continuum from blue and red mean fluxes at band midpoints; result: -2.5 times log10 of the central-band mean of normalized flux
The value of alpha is 0.068 mag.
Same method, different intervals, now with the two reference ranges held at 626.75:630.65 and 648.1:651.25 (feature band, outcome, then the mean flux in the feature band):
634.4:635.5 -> -0.13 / 13.7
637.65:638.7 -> -0.06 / 13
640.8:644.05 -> -0.14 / 14.1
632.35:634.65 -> -0.20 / 14.6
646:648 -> -0.02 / 12.8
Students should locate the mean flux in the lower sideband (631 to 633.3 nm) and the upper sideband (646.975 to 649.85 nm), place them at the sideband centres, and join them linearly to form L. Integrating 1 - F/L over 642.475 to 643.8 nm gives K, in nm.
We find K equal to 0.064 nm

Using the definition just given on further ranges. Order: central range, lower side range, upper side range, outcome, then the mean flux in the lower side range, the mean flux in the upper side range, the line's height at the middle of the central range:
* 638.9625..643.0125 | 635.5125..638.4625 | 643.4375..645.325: -0.30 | 15.7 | 13.2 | 14.4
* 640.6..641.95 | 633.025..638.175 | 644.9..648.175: -0.11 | 15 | 12.9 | 13.9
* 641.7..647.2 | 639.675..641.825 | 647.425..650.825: 0.81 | 17.4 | 12.8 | 15.3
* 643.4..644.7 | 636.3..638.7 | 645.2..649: -0.04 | 13.3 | 12.9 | 13.1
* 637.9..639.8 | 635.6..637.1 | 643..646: 0.35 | 17.4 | 13.3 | 16.2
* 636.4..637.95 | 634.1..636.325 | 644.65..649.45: 0.26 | 16.8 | 12.9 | 16.2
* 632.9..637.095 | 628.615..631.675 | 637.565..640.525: -0.31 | 13.2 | 15.5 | 14.5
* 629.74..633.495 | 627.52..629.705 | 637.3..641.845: -0.49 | 11.9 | 15.3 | 12.8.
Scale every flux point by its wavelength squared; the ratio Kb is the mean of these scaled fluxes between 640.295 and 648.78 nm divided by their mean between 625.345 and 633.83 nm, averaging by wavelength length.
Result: 1.08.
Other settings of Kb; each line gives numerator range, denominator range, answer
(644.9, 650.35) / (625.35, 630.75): 1.13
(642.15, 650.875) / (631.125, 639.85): 0.90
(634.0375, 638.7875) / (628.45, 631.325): 1.20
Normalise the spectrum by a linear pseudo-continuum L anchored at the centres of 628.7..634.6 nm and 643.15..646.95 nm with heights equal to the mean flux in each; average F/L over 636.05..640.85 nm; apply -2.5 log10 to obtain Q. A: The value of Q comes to -0.10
